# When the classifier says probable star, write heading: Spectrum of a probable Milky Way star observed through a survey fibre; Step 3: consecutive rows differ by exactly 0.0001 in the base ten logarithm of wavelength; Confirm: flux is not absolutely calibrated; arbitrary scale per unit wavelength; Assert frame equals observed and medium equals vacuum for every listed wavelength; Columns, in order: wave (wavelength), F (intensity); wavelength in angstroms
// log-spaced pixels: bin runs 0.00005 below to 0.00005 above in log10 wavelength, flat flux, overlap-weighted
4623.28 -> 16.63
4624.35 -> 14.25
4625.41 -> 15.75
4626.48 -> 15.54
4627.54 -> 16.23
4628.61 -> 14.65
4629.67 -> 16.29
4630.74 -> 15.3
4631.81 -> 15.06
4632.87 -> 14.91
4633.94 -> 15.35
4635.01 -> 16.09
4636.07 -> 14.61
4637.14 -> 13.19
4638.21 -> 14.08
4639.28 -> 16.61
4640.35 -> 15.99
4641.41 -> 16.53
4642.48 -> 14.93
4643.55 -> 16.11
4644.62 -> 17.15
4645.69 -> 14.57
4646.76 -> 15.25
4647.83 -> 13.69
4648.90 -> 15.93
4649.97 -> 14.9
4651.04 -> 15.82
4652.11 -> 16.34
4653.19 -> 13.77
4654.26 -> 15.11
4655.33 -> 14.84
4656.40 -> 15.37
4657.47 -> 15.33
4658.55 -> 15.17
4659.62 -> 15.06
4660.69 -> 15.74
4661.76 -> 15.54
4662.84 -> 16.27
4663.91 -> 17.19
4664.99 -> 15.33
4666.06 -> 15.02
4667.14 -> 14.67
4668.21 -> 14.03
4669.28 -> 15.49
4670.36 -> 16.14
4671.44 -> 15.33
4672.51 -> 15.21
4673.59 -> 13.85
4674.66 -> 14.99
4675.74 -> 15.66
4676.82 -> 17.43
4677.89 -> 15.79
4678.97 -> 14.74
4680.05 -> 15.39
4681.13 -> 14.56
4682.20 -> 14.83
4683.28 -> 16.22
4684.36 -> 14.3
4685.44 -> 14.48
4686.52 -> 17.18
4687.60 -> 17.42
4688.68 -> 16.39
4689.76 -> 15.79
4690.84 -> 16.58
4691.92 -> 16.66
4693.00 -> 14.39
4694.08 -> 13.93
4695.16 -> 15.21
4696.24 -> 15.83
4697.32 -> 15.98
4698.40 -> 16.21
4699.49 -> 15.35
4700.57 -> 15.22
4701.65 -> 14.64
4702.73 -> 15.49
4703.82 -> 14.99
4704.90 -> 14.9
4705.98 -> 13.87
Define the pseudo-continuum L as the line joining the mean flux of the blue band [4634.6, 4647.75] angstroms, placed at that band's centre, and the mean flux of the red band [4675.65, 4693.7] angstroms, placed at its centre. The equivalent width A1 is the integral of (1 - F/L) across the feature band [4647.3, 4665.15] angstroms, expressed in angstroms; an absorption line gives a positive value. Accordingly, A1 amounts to 0.13 angstroms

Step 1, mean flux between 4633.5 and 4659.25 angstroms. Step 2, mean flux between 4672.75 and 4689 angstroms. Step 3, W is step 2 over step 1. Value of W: 1.02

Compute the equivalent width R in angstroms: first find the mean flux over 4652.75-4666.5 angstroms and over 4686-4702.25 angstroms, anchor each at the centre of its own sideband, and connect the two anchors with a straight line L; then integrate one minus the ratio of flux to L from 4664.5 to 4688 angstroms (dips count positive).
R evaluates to 0.34 angstroms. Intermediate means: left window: 15.4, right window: 15.8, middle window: 15.4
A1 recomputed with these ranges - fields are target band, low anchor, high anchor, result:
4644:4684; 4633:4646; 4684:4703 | 0.47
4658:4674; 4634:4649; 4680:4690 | 0.17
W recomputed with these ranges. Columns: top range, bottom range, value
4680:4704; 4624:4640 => 1.02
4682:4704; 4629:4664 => 1.01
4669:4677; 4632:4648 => 1.01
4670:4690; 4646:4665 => 1.01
